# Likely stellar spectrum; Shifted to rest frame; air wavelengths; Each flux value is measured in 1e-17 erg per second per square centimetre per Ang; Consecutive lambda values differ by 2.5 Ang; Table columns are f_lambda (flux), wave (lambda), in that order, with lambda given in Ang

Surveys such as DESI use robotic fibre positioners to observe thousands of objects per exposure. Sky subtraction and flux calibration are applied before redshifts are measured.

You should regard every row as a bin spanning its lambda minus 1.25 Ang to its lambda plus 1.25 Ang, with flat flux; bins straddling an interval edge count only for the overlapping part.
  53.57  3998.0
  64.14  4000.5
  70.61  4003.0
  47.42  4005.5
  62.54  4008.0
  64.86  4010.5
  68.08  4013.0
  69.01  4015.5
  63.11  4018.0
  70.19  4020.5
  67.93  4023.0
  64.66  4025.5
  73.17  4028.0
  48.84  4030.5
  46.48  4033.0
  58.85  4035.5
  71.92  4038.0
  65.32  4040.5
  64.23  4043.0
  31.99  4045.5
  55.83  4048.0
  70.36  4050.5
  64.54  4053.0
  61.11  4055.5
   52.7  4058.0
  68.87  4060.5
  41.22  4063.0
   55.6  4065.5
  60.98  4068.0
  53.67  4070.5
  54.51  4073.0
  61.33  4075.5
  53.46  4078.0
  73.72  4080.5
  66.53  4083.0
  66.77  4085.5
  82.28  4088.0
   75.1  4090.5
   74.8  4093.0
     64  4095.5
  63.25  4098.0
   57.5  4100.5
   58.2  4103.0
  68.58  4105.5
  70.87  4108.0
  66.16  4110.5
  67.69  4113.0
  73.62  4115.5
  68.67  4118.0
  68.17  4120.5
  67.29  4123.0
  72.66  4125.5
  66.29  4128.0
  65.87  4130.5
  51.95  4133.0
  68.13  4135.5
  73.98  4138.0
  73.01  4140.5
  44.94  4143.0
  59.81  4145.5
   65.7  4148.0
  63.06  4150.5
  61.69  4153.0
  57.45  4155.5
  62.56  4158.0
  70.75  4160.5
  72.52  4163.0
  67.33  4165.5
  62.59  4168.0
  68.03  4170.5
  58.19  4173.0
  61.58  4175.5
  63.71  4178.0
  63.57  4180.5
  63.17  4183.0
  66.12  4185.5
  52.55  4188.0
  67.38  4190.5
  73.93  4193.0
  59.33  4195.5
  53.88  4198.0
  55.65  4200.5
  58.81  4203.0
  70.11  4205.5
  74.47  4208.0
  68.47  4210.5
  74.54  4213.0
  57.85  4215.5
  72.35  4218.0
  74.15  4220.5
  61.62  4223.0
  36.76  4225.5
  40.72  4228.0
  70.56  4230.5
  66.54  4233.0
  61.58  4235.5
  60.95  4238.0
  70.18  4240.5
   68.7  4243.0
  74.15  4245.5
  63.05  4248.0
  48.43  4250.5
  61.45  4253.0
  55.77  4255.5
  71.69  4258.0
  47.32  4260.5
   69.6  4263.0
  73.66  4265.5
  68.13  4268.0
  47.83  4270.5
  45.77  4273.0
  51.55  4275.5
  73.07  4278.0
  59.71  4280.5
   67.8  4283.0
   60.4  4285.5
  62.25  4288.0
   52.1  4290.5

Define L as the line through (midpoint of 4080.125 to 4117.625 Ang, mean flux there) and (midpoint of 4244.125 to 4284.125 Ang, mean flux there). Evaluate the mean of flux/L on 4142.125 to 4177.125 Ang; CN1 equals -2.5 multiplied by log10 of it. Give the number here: 0.05 mag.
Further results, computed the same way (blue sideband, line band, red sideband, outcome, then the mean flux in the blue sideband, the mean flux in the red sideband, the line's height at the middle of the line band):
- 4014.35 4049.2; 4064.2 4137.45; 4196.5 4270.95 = -0.07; 60.8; 62.8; 61.5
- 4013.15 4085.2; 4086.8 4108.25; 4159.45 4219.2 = -0.10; 60.6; 64.8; 62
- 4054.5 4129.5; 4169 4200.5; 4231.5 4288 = 0.02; 64.5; 62.2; 63.2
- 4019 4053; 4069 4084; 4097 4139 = 0.06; 60.9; 66.4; 63.6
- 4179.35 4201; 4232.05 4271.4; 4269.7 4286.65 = -0.07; 61.9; 58.3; 59.4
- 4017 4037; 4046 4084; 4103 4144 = 0.08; 61.8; 66.6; 63.7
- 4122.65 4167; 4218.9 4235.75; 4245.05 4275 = 0.04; 64.7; 60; 61.3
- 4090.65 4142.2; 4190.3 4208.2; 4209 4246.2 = 0.02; 67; 63.9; 64.7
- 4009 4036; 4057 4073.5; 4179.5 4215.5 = 0.15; 63.3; 64.2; 63.5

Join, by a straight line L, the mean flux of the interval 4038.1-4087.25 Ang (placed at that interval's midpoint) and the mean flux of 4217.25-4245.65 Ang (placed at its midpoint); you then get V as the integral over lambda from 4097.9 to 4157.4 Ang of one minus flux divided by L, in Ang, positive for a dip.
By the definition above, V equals -3.9 Ang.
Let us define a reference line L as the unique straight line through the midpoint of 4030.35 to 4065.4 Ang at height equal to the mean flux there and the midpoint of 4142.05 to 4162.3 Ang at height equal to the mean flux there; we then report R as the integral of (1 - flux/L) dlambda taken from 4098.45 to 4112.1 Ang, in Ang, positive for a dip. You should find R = -1.1 Ang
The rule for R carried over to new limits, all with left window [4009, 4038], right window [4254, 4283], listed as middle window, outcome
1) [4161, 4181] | -1.0 Ang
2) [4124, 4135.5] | -0.4 Ang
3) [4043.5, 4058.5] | 1.6 Ang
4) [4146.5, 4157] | 0.0 Ang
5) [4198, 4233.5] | -0.8 Ang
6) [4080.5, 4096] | -2.3 Ang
